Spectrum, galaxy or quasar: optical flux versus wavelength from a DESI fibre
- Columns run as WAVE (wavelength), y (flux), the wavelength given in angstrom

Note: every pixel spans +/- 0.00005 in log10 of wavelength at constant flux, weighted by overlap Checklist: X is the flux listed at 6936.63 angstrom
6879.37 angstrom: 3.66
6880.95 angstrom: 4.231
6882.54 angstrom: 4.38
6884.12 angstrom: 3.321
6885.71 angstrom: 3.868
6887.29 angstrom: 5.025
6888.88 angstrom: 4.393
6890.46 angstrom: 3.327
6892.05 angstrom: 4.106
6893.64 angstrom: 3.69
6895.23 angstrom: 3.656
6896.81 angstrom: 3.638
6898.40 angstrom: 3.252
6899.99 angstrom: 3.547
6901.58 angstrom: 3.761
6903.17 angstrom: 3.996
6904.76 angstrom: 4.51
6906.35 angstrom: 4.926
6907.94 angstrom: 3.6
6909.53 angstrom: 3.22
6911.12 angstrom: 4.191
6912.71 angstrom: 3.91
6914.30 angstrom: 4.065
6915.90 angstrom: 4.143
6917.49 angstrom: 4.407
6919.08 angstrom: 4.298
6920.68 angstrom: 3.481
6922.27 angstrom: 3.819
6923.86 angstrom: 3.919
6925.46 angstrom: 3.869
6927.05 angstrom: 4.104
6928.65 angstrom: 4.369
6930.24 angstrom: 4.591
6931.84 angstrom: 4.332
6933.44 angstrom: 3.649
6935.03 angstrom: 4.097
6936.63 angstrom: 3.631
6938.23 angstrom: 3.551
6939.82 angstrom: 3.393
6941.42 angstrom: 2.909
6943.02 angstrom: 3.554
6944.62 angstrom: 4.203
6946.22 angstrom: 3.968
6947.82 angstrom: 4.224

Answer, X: 3.631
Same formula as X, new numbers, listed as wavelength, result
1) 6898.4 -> 3.252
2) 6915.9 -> 4.143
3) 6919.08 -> 4.298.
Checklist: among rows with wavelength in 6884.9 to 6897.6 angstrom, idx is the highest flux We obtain 5.025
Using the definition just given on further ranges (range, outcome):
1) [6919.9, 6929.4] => 4.369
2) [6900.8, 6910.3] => 4.926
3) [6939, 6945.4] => 4.203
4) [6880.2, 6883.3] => 4.38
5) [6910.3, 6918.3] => 4.407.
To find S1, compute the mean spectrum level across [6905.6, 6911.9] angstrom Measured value 3.98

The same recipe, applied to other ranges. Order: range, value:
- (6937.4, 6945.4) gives 3.52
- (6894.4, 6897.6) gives 3.65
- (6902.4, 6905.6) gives 4.26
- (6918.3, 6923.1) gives 3.87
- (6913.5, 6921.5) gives 4.08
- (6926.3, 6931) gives 4.36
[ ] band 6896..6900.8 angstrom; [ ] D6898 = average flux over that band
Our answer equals 3.48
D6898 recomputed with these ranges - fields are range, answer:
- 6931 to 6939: 3.85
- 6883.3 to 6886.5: 3.61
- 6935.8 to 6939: 3.59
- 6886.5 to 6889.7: 4.7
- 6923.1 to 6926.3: 3.9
